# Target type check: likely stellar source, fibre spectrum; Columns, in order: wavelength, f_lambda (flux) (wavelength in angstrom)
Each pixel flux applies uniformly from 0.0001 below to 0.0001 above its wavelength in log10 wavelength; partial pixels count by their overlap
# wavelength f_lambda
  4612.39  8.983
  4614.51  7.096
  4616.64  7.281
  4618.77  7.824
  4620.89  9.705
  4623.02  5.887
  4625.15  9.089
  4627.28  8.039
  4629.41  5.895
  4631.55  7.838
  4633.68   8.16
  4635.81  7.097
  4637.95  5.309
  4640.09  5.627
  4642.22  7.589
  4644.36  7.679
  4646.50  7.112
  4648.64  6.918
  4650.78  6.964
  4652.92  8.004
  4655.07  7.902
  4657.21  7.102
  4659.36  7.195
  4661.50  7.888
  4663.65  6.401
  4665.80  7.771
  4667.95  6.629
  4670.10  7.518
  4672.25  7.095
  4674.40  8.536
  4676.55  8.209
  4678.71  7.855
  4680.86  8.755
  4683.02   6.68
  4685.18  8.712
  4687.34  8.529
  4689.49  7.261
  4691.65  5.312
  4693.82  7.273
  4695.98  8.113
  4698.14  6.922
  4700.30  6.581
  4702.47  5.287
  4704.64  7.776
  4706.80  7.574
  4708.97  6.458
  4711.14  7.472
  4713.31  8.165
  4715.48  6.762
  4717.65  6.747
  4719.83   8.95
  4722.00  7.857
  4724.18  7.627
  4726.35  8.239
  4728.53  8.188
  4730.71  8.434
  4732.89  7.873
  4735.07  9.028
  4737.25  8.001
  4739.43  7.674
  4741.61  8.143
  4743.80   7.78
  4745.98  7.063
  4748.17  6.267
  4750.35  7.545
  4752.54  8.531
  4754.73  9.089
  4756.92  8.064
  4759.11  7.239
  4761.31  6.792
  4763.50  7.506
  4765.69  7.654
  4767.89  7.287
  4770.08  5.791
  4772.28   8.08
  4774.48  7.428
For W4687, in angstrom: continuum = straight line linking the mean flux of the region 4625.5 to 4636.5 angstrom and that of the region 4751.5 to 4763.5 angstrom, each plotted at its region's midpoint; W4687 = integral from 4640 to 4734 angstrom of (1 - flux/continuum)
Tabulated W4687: 2.8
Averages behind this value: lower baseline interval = 7.53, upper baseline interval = 7.9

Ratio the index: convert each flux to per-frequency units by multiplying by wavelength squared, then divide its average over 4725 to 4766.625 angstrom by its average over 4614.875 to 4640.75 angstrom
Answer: 1.1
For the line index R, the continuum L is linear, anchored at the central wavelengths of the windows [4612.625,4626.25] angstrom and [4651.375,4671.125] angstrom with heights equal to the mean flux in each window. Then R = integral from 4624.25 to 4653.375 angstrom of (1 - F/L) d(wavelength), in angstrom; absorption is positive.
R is 1.7 angstrom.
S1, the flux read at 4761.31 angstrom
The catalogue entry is 6.792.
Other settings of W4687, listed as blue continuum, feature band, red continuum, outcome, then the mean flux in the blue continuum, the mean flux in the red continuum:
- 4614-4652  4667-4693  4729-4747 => 0.1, 7.29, 8.01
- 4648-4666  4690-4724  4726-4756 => 2.5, 7.34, 7.98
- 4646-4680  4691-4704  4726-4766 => 1.6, 7.46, 7.84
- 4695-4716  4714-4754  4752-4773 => -2.7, 7.12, 7.57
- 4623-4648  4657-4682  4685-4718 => -1.5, 7.16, 7.15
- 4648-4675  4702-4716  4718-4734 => 1.3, 7.37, 8.1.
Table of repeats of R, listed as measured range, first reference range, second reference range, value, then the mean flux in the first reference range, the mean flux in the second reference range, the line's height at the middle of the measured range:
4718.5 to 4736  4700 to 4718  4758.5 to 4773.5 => -2.9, 7.01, 7.19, 7.07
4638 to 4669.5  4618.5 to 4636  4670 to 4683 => 2.8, 7.76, 7.92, 7.85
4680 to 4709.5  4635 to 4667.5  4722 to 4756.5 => 1.1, 7.09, 7.96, 7.52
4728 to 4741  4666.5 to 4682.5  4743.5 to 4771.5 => -1.2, 7.76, 7.43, 7.52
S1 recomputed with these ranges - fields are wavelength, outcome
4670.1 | 7.518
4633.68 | 8.16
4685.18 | 8.712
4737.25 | 8.001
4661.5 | 7.888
